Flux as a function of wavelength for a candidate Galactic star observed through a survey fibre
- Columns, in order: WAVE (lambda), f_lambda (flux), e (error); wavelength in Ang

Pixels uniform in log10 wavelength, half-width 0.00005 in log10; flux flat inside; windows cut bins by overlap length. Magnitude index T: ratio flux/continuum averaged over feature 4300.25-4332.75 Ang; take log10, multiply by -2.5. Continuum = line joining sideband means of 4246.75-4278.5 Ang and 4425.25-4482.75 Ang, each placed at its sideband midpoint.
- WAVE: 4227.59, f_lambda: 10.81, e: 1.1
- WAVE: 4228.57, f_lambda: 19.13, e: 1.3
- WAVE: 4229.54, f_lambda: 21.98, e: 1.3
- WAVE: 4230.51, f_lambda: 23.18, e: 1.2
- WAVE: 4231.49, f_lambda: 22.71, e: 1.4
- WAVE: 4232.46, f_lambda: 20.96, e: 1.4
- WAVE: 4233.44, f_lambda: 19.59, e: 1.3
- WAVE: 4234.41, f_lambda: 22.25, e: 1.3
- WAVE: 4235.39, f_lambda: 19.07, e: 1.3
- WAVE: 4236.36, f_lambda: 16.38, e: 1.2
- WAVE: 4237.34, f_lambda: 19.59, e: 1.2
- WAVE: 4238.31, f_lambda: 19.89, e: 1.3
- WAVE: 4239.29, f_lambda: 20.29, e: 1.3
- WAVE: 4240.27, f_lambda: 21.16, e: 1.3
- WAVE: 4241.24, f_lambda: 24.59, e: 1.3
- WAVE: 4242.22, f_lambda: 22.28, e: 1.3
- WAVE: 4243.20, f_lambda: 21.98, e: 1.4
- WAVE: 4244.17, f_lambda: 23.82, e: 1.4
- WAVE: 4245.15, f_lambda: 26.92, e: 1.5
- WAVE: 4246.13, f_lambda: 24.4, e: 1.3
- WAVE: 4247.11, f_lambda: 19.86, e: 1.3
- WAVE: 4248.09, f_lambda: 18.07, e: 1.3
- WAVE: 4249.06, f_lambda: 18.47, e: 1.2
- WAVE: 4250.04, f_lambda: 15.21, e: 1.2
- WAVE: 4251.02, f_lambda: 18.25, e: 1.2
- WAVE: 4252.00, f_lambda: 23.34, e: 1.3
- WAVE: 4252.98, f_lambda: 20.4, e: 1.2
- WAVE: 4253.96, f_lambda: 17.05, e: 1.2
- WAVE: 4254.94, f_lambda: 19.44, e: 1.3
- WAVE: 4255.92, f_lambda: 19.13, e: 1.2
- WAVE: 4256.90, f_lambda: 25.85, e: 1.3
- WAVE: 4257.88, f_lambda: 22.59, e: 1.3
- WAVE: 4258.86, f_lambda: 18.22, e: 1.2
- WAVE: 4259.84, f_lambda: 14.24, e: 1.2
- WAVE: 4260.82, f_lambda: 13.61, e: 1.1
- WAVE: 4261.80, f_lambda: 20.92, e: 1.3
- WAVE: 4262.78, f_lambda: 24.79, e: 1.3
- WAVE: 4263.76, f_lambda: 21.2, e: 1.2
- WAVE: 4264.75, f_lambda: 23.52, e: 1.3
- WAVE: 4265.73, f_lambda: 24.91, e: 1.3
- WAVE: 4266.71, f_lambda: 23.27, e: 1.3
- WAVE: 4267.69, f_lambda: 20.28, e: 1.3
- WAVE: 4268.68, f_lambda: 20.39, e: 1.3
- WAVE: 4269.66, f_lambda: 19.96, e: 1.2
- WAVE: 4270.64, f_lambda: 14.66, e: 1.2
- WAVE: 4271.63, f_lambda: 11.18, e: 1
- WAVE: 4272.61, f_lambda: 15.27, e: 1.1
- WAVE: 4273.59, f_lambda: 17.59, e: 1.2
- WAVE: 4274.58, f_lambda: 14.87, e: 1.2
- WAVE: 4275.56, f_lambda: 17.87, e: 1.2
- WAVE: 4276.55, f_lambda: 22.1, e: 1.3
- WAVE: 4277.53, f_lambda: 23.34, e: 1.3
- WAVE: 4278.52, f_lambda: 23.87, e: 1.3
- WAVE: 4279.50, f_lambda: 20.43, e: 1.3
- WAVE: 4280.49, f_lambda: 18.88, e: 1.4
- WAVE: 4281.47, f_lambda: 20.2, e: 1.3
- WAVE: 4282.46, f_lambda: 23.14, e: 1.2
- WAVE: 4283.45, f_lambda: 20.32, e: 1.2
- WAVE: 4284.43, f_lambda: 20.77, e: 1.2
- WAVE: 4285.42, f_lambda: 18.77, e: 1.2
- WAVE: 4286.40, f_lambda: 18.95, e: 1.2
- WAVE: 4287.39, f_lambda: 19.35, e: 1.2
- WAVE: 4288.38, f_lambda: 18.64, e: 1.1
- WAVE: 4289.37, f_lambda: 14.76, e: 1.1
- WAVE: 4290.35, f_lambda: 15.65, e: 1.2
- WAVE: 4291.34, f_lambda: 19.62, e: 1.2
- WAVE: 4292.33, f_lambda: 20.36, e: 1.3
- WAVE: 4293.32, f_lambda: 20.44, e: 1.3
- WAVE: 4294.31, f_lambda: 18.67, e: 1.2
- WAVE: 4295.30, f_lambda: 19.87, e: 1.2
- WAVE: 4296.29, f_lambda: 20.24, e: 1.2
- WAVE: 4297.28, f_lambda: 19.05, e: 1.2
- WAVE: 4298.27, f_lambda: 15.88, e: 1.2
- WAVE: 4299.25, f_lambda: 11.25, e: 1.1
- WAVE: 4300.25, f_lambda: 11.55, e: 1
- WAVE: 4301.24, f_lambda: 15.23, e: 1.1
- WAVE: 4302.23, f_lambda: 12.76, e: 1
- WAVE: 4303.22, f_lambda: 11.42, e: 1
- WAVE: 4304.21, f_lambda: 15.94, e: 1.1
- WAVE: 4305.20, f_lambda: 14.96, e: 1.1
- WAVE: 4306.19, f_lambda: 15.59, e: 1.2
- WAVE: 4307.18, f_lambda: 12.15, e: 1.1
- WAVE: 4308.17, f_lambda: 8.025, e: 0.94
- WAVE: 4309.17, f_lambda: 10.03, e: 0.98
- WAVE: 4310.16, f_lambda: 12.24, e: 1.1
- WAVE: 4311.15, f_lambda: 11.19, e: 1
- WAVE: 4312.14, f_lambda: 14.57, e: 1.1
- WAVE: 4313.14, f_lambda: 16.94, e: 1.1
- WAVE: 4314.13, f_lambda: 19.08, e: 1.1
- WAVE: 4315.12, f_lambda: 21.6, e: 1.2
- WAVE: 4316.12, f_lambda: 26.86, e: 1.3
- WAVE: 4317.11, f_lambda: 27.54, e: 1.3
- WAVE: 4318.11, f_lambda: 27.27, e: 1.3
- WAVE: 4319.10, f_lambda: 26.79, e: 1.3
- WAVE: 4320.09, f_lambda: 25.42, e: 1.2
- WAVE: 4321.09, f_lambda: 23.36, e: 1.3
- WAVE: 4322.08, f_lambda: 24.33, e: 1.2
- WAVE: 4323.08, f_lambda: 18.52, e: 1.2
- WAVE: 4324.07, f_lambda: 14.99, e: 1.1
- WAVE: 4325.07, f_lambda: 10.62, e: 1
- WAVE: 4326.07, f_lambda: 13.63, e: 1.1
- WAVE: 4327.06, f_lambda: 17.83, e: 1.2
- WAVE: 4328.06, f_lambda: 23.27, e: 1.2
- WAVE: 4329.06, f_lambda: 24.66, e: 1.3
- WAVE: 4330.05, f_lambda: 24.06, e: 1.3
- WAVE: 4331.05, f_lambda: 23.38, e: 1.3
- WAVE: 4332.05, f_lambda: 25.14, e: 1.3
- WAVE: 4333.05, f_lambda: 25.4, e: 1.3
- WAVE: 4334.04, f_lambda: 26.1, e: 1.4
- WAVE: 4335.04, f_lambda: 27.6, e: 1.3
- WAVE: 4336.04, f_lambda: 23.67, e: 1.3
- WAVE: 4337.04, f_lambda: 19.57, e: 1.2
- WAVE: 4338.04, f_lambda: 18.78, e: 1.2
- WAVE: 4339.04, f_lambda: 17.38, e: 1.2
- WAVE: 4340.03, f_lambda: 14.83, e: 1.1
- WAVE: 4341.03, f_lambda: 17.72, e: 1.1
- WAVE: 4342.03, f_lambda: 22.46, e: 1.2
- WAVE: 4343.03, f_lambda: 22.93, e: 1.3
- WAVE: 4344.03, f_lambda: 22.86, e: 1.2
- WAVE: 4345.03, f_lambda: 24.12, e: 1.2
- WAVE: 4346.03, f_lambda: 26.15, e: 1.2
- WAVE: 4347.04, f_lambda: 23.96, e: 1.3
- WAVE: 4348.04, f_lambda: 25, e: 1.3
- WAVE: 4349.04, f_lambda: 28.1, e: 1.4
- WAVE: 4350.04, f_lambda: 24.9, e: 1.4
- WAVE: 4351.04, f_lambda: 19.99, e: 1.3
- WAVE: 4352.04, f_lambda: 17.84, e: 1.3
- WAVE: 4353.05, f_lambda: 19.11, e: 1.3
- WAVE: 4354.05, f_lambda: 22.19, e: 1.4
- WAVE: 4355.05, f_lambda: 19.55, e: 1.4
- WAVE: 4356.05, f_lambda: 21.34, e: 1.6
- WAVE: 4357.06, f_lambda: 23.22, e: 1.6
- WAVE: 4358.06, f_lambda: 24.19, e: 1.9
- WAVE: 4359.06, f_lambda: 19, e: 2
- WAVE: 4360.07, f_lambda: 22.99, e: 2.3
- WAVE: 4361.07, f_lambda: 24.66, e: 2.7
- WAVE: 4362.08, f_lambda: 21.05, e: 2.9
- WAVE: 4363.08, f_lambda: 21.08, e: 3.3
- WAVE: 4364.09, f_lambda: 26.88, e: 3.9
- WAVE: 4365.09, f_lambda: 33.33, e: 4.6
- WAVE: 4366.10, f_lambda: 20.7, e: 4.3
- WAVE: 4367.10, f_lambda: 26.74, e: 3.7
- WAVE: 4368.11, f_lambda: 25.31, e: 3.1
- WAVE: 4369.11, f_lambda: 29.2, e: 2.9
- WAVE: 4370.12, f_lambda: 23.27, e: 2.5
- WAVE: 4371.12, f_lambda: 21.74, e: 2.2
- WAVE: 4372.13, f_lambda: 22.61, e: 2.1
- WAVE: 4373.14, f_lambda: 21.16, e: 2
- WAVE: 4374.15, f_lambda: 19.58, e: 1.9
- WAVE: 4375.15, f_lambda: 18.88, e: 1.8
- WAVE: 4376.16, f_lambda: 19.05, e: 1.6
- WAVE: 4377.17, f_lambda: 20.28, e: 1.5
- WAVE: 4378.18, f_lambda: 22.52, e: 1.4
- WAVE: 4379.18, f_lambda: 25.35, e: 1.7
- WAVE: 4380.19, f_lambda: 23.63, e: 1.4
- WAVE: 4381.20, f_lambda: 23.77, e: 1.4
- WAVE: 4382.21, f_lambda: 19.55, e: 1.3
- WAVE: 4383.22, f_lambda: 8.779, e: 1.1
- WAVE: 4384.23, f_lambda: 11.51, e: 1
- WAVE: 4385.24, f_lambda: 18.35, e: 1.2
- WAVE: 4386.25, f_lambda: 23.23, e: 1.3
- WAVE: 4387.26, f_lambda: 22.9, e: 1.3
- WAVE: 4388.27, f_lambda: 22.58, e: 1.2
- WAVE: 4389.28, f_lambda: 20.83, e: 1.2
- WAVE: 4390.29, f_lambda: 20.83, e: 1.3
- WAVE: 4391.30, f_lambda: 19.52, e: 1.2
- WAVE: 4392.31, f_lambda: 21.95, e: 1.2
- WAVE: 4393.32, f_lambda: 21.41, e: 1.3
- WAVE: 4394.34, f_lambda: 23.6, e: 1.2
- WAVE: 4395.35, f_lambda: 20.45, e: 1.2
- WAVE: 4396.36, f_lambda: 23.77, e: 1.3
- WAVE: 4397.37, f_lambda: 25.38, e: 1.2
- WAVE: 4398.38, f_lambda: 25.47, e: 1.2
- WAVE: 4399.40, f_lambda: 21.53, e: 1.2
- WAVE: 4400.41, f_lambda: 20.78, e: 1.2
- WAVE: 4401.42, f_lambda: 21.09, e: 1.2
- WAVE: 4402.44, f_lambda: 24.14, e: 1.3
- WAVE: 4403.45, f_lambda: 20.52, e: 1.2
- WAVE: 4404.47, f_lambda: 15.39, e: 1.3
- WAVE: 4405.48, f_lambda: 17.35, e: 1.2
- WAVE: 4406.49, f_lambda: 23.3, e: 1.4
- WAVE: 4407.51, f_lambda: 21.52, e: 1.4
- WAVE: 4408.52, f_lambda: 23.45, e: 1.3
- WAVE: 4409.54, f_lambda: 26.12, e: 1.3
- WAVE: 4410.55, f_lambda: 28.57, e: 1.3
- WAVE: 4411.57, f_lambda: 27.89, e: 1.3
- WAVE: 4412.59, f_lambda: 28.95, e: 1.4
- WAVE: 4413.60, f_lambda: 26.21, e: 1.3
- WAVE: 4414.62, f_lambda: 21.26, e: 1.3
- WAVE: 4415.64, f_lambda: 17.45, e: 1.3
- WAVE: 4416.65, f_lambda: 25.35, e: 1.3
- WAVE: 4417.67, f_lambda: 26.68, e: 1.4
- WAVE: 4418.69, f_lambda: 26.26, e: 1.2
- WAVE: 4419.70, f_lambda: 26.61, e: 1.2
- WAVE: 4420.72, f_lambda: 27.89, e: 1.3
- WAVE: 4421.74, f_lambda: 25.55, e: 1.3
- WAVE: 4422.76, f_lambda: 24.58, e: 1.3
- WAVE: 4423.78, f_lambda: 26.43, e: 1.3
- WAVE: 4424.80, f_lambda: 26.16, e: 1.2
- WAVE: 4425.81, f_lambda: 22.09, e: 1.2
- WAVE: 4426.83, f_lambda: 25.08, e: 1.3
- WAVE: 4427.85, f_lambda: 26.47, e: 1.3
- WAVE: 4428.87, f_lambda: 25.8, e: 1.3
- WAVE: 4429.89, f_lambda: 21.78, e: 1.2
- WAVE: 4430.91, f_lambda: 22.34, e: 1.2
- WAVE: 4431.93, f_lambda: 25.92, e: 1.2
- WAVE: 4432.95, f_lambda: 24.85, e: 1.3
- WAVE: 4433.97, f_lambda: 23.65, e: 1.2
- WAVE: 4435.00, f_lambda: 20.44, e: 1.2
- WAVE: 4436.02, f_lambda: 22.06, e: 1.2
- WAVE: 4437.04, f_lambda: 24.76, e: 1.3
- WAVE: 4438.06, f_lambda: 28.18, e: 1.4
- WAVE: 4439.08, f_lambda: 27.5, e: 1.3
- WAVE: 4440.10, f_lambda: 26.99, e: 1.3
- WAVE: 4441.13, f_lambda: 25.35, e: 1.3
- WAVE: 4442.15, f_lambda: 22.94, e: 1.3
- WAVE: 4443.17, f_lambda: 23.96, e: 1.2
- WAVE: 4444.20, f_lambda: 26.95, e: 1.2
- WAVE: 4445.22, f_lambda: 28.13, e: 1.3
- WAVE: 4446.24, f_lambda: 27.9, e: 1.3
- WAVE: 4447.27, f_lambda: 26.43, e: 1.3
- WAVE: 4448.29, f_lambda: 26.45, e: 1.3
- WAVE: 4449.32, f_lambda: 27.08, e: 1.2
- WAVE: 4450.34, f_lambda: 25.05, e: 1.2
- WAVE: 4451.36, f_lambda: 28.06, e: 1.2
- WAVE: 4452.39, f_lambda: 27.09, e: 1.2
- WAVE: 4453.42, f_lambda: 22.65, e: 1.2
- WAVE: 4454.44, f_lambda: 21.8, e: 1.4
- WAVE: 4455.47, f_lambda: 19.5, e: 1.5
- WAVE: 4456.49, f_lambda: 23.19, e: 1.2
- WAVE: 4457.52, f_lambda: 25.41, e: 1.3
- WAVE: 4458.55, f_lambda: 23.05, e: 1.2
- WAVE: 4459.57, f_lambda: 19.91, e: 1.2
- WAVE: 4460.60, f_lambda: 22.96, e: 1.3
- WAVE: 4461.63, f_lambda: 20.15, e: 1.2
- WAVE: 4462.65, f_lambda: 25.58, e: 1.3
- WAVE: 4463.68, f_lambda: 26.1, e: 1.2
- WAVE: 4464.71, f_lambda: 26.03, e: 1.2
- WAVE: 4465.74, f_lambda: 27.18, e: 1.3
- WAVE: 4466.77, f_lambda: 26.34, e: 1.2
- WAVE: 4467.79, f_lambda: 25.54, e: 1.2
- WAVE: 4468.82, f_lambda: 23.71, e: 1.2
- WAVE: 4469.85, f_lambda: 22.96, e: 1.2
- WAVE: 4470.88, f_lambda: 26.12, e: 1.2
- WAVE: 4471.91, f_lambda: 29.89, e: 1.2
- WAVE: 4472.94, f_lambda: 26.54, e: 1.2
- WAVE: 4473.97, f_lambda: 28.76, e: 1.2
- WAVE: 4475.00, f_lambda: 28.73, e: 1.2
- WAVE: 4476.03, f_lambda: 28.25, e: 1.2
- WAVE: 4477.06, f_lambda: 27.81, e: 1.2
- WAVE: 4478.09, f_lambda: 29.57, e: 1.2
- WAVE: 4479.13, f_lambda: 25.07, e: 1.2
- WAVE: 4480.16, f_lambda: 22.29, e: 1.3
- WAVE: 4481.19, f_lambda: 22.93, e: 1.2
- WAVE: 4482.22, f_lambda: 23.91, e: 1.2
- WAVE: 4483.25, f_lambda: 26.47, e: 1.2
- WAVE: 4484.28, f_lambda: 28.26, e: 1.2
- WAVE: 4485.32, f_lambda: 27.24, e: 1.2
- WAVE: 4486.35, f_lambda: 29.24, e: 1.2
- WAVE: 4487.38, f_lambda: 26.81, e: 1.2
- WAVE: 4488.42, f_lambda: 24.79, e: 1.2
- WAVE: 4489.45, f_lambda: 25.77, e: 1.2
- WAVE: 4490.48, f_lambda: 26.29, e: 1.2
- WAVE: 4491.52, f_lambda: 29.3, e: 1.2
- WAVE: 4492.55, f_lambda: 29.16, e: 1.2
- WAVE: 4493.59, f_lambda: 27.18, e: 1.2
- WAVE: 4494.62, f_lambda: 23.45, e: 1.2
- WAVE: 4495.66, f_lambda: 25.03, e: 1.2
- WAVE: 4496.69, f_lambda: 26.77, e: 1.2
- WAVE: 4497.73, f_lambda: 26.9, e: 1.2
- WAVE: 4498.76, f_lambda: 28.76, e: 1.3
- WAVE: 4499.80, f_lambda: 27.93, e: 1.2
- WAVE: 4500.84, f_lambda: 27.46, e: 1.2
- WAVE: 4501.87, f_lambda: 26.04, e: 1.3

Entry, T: 0.150 mag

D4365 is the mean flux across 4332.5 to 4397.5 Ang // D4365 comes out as 22.1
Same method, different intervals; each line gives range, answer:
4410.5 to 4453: 25.4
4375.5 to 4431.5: 22.7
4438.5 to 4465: 24.9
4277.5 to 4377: 20.4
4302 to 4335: 19.1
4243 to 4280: 20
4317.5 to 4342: 21.5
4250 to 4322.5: 18.8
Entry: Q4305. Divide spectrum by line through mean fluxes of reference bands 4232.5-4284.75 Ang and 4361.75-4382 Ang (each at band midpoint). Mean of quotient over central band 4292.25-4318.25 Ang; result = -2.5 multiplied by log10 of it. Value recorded 0.287 mag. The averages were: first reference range 20.2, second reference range 23.3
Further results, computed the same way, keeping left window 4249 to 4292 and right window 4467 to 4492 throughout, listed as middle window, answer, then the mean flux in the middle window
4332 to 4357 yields -0.01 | 22.2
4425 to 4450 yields 0.00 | 25.1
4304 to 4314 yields 0.48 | 13.3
